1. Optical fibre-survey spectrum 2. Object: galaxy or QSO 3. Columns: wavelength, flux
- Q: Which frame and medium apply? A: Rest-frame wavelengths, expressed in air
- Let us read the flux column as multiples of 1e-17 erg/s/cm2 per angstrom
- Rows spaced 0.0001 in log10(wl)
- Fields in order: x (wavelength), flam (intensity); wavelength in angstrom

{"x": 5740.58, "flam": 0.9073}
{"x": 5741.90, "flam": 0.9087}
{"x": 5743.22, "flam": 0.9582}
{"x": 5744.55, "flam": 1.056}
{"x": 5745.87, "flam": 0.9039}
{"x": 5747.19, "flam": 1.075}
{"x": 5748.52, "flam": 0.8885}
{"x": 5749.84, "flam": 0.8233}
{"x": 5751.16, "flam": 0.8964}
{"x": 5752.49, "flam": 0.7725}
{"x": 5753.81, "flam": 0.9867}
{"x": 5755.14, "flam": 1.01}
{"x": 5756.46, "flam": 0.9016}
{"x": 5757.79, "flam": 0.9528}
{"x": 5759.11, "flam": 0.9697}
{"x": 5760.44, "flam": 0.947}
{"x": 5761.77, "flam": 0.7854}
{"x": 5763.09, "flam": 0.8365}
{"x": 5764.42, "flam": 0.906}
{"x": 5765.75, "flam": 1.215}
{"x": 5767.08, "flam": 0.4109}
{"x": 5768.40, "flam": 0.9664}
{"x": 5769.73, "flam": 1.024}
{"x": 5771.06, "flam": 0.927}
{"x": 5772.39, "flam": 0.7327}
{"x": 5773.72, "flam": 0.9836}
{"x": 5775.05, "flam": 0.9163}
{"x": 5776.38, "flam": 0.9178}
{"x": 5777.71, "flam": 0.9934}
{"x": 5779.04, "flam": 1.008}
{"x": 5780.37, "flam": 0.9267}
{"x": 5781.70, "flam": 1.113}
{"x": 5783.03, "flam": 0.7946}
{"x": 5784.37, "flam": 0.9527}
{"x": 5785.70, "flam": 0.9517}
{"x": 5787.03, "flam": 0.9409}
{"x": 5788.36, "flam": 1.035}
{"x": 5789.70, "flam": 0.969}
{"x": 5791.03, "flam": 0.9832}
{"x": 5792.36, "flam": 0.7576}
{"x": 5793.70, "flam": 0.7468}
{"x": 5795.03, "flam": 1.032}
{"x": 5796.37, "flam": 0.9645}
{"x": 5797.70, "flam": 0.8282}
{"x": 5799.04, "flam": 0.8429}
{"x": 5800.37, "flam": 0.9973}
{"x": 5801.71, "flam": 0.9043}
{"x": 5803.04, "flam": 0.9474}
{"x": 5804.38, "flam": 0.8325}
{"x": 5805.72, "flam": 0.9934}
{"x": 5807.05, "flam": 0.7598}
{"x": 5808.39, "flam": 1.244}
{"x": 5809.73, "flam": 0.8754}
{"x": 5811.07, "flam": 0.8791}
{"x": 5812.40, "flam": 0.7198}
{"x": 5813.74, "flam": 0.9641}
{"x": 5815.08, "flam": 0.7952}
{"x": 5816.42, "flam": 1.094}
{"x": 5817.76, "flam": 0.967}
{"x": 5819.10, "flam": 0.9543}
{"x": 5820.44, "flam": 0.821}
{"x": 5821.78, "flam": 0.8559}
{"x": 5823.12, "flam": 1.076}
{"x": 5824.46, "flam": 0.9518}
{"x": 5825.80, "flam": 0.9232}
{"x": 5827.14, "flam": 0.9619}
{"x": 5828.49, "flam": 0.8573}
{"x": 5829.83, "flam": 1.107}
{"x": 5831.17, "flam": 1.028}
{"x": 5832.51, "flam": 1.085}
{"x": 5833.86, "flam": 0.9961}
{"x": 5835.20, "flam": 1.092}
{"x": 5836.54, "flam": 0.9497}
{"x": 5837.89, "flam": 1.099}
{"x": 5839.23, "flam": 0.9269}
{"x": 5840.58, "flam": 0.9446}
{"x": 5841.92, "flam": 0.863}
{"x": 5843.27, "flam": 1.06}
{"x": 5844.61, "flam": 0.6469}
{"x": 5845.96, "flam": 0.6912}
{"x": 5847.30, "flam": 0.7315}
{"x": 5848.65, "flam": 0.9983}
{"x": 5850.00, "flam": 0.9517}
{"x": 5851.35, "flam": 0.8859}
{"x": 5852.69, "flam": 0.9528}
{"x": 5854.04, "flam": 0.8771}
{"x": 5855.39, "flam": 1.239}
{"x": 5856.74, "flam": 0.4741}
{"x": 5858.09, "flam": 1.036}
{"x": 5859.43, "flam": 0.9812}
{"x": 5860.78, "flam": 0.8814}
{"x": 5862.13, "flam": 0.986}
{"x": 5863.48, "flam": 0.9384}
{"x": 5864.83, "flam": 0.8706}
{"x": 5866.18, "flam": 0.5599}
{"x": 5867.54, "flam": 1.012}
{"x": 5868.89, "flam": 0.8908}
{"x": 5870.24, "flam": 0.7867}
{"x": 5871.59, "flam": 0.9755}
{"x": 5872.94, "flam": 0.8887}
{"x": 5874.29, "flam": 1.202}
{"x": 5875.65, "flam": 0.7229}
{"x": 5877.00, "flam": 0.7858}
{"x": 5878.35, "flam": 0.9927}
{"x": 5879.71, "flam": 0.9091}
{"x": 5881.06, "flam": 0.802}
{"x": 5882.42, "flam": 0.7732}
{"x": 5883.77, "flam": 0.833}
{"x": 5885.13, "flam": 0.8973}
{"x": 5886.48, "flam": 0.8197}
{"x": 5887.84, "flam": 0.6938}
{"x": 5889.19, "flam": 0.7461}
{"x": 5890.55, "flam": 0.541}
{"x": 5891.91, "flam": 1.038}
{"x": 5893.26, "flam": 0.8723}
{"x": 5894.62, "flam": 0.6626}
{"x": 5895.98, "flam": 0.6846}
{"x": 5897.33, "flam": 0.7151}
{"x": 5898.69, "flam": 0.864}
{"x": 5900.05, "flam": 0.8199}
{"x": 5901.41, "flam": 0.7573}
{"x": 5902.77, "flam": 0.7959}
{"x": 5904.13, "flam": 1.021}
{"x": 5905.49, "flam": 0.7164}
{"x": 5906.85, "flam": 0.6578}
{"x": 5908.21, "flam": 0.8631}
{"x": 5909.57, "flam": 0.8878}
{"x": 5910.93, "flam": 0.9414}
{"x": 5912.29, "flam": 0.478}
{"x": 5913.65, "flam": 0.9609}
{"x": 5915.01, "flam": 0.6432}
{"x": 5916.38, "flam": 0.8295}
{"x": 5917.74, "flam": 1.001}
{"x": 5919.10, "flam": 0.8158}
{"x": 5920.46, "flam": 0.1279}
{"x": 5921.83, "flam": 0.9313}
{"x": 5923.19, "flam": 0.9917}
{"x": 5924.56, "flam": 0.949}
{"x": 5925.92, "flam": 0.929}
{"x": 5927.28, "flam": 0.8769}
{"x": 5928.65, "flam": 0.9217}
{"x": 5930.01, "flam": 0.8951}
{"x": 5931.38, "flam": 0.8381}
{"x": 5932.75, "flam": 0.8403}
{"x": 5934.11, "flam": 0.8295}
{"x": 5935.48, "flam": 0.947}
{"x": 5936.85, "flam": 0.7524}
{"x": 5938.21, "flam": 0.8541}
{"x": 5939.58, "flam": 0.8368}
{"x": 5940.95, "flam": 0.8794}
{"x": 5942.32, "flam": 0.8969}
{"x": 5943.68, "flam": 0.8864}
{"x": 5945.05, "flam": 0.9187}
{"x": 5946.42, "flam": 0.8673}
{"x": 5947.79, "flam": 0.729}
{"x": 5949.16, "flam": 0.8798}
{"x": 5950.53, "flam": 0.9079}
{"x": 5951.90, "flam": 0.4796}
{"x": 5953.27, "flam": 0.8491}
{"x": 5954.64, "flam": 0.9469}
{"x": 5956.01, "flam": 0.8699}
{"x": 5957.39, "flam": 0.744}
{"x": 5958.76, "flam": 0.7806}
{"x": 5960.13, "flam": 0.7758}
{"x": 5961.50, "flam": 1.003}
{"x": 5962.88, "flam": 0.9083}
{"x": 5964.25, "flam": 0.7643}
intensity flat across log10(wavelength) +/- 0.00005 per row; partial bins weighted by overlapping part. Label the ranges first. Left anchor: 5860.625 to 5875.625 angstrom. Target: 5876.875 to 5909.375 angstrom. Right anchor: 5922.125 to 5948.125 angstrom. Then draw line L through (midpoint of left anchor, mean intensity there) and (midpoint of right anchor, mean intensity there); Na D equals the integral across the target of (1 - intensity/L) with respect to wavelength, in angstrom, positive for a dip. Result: 3.2 angstrom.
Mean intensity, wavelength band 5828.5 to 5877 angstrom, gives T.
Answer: 0.921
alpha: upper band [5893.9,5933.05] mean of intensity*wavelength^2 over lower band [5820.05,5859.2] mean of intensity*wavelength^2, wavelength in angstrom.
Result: 0.9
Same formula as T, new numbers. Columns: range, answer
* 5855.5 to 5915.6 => 0.831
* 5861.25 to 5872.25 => 0.877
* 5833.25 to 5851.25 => 0.918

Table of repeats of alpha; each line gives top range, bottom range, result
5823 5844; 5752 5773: 1.13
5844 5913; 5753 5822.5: 0.94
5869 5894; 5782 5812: 0.95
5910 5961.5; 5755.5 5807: 0.95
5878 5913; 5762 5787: 0.90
